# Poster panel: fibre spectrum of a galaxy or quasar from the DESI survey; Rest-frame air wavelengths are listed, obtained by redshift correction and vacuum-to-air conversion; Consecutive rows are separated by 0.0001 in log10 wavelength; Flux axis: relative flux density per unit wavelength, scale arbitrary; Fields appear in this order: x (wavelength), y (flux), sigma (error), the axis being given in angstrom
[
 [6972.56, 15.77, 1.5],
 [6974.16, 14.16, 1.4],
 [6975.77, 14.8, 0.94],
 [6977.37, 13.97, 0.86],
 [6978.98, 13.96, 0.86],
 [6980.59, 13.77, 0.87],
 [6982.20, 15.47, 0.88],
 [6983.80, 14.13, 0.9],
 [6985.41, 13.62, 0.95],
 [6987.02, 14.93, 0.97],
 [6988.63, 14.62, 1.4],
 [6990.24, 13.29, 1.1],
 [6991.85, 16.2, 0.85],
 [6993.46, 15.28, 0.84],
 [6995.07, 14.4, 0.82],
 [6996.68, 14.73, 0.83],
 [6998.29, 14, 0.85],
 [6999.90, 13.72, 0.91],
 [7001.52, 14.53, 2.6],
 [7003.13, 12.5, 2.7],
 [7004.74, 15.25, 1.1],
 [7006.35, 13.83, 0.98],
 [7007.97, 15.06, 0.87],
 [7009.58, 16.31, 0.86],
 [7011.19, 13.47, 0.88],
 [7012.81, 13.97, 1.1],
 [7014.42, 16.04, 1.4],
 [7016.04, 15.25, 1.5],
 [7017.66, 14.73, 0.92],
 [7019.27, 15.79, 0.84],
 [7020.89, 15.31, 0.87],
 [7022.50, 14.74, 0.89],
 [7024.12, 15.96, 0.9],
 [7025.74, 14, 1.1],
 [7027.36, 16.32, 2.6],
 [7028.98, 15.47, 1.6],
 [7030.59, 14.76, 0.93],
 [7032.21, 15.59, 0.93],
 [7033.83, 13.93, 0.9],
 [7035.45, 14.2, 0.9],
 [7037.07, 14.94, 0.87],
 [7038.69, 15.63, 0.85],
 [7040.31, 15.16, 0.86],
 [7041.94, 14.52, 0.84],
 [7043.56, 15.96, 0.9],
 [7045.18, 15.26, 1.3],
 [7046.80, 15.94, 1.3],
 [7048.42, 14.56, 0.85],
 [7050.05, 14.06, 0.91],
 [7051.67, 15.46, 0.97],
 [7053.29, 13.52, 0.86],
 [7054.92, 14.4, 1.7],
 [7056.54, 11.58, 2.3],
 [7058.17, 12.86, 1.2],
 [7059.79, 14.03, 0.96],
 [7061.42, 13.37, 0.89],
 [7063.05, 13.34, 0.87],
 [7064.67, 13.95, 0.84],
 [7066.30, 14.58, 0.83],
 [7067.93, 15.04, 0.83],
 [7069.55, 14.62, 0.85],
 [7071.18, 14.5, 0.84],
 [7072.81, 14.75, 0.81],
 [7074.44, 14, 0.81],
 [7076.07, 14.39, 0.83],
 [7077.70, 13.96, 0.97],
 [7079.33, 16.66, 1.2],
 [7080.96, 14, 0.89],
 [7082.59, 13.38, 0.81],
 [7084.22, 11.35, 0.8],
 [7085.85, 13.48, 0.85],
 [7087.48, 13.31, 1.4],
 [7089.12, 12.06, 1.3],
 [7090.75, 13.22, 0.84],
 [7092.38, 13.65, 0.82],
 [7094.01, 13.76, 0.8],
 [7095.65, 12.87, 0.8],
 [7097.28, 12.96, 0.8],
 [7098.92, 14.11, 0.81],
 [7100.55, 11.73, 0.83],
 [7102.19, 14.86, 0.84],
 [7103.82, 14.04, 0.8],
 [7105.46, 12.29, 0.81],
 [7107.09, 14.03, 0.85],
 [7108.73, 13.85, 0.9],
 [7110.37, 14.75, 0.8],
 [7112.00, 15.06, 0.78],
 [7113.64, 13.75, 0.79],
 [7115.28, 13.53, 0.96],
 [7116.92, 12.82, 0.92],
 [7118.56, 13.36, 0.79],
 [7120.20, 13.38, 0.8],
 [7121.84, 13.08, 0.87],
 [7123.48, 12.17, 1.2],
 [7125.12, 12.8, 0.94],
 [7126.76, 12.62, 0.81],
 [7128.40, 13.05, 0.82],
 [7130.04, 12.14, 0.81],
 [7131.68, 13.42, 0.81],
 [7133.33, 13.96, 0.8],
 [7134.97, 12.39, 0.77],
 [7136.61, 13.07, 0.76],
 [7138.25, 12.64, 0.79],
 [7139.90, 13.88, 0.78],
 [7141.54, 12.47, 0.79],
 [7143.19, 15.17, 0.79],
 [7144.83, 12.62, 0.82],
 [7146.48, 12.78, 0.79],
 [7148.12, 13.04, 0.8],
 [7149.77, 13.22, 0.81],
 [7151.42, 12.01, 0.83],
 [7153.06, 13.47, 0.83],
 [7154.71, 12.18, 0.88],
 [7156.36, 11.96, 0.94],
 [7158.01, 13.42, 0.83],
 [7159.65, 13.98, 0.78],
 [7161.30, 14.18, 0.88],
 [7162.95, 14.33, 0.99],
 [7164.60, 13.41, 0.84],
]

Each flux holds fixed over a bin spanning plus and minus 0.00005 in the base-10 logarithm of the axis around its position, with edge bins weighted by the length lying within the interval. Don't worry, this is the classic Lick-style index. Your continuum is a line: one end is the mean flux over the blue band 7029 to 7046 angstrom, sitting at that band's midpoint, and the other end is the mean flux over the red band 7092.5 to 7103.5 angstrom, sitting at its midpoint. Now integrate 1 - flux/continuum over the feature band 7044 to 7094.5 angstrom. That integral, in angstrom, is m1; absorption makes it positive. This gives 0.7 angstrom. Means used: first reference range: 15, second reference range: 13.4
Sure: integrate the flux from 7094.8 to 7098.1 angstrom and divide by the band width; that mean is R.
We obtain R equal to 12.9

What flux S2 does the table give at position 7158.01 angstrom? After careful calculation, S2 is 13.42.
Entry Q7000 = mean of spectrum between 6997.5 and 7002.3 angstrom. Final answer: 14.1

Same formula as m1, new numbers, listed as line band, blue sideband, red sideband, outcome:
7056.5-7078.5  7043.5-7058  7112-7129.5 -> 0.1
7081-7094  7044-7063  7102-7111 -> 0.9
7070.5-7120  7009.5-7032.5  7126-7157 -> 0.4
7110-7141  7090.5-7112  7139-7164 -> 0.5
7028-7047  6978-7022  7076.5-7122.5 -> -1.2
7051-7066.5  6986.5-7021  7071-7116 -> 0.5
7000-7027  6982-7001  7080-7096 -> -1.2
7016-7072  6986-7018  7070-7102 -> -2.2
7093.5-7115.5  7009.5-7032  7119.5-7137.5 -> -0.5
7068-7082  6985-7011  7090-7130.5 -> -0.9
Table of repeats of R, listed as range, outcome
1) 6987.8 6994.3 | 14.8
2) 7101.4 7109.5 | 13.8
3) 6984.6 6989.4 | 14.4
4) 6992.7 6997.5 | 14.8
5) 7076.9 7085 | 13.9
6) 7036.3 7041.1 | 15.3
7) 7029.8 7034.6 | 14.8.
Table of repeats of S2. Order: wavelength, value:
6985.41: 13.62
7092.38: 13.65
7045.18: 15.26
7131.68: 13.42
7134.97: 12.39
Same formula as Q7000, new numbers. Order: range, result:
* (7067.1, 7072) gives 14.7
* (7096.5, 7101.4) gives 12.9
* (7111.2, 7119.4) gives 13.7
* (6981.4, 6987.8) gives 14.5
